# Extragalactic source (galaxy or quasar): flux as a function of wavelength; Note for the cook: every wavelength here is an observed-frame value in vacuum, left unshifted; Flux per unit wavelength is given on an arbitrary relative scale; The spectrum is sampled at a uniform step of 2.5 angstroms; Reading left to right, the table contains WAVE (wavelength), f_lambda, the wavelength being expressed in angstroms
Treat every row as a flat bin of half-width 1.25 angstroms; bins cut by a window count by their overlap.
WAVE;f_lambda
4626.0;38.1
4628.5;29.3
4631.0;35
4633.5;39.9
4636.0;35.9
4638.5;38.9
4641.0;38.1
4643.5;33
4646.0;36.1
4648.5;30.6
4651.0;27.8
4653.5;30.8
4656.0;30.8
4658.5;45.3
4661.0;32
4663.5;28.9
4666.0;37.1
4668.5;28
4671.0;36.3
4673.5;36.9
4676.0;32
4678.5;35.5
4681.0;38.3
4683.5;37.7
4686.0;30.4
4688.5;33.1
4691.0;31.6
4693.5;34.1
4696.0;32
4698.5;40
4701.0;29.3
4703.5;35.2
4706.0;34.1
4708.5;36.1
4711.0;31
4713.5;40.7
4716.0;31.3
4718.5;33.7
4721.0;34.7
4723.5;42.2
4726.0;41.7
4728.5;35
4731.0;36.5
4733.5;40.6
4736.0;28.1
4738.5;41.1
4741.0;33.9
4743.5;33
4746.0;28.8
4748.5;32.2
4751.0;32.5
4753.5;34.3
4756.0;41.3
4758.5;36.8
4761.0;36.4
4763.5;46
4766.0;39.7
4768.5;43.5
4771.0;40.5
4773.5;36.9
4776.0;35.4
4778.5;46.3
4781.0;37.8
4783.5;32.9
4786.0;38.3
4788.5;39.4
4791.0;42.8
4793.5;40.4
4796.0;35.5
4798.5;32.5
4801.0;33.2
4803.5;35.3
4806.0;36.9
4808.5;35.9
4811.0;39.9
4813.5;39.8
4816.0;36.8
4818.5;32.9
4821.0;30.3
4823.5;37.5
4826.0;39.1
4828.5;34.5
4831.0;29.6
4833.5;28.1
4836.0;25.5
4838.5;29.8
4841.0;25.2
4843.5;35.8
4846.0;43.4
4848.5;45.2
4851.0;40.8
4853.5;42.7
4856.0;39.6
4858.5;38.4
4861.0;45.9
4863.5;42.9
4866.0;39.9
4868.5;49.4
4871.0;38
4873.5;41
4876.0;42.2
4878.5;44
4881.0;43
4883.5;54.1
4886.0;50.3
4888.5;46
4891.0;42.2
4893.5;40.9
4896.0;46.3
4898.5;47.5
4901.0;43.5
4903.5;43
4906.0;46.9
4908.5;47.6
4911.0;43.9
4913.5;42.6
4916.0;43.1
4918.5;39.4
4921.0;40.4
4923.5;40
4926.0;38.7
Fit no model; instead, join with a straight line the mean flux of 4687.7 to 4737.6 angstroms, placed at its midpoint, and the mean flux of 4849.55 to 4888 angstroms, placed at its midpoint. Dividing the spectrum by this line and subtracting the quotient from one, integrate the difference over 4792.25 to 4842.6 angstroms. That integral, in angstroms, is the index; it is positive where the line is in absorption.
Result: 8.3 angstroms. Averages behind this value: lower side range 35.1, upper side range 43.5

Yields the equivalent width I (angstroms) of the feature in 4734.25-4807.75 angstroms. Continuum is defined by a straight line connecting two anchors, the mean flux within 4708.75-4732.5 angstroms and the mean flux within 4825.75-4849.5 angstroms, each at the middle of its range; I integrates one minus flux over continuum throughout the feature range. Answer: -4.15 angstroms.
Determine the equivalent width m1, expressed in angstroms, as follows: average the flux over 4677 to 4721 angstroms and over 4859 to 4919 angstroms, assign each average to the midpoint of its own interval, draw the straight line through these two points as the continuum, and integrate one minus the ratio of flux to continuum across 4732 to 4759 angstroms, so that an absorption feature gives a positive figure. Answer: 1.5 angstroms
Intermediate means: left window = 34.4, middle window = 34.7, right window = 44.3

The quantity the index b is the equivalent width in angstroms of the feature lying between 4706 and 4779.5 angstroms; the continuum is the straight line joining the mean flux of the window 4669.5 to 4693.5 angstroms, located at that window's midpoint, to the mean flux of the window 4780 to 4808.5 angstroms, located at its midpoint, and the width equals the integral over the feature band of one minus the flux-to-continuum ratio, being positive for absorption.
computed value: -2.2 angstroms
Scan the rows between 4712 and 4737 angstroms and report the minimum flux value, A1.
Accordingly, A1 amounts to 28.1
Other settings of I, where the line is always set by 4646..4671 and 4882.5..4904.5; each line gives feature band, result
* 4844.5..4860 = 0.69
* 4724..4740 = -0.22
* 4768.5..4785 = 0.28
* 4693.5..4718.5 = 0.74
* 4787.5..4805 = 1.50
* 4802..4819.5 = 1.90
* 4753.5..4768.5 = -0.52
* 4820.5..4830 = 1.47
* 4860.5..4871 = 0.17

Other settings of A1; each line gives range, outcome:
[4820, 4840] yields 25.5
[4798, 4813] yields 32.5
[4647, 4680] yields 27.8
